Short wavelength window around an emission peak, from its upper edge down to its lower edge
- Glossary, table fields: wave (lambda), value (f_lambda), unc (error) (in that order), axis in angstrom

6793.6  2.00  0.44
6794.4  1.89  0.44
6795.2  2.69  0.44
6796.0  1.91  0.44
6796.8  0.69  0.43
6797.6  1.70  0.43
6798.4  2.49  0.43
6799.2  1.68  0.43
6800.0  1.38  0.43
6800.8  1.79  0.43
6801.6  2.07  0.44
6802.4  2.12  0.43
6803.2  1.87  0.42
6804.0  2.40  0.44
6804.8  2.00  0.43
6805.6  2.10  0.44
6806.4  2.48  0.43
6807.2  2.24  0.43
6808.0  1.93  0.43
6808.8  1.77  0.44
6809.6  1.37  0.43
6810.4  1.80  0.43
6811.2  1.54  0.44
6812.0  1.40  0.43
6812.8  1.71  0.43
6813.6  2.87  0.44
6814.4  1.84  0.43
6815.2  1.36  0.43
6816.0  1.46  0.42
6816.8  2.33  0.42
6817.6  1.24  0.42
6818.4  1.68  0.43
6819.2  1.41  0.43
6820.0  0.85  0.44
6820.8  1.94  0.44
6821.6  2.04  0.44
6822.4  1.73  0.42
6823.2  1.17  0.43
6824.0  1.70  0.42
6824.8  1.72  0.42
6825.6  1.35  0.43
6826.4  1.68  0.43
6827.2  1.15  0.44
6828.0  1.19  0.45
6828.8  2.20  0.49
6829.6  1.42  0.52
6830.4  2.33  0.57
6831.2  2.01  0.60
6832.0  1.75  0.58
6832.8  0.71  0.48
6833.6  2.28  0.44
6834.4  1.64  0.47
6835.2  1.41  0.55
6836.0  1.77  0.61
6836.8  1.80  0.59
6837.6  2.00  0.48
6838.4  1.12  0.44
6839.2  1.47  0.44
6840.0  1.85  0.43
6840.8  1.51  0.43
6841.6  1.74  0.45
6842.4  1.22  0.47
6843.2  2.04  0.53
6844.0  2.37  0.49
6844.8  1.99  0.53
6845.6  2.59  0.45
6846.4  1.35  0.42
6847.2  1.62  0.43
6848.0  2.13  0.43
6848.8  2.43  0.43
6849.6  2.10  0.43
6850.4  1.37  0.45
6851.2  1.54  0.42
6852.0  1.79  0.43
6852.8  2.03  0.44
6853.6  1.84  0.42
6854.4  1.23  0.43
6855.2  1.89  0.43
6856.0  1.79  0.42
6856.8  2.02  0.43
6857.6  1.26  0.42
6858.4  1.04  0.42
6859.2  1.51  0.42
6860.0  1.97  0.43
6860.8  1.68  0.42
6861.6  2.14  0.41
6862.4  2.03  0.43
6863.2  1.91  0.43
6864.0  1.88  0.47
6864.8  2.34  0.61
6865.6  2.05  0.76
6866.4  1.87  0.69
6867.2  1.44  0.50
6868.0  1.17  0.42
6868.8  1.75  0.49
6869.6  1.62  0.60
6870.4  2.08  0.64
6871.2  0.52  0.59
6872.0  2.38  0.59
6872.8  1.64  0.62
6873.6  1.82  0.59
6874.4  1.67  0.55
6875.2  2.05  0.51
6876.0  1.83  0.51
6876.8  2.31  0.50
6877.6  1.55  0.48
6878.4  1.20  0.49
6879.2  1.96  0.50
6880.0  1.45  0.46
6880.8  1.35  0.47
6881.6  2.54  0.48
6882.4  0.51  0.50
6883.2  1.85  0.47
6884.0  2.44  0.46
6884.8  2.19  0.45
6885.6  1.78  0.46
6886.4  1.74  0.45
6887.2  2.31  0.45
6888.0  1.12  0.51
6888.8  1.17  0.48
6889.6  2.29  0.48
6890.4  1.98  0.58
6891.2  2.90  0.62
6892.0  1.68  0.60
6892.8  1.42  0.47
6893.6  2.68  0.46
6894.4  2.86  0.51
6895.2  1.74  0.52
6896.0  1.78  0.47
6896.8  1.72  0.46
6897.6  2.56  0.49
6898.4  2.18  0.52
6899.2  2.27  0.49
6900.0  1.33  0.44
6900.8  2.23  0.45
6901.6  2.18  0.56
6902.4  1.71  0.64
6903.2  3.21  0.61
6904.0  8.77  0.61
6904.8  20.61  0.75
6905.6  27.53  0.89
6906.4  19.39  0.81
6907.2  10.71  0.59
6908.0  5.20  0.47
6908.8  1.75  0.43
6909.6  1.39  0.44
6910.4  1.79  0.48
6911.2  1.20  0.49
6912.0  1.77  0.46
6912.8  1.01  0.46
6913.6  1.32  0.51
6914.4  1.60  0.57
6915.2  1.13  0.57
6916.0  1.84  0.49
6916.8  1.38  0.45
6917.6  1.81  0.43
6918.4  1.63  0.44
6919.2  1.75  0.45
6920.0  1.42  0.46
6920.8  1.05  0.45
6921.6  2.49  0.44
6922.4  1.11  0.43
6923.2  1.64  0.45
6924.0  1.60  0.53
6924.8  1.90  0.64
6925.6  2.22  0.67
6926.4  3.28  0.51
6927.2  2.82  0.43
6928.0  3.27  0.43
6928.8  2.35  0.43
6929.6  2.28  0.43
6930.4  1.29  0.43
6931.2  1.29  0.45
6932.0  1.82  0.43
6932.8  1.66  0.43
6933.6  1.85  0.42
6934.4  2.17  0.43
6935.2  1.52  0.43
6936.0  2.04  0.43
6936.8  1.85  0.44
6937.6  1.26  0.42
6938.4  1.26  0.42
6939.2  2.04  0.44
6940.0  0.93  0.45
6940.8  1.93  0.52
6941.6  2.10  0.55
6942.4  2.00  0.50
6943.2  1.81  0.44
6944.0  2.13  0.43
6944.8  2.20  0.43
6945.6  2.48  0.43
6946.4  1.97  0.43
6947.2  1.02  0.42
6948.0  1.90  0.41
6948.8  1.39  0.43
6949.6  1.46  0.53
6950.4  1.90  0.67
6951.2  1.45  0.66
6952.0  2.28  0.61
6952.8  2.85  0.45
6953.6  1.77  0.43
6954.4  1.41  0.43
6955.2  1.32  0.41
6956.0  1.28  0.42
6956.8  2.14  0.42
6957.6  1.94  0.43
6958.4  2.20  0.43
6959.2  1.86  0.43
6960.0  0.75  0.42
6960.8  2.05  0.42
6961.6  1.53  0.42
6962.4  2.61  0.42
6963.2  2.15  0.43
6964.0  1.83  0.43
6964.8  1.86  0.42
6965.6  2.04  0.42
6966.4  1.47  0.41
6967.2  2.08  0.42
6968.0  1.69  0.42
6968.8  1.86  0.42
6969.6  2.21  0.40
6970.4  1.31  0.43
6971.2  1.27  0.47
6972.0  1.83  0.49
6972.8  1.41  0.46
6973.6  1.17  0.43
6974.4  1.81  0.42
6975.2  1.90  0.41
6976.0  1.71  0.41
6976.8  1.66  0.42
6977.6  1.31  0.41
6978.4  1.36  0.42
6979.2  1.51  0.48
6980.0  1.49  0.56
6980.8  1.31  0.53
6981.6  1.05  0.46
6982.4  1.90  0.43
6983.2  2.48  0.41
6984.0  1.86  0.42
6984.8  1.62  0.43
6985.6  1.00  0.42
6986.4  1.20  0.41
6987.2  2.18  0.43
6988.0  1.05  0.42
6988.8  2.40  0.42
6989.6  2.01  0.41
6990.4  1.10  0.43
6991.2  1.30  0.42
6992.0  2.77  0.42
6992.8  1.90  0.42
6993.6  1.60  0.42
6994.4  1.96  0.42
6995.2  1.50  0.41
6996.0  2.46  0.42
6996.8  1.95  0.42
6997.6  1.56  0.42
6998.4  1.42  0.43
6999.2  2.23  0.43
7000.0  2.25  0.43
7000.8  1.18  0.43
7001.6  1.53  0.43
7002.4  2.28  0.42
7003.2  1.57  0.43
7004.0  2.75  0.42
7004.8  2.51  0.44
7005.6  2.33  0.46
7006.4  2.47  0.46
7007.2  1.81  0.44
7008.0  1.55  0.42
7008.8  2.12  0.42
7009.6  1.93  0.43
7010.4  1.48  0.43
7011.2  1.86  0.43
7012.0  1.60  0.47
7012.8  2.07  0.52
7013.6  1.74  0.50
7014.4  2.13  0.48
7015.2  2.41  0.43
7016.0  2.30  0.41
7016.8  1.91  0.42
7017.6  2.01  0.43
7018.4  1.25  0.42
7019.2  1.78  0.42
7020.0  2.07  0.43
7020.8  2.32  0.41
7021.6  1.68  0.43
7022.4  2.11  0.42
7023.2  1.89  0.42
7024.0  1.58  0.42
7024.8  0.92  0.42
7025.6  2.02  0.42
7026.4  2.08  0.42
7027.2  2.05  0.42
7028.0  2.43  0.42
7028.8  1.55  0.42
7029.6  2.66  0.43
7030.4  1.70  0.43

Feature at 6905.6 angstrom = H-alpha 6563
